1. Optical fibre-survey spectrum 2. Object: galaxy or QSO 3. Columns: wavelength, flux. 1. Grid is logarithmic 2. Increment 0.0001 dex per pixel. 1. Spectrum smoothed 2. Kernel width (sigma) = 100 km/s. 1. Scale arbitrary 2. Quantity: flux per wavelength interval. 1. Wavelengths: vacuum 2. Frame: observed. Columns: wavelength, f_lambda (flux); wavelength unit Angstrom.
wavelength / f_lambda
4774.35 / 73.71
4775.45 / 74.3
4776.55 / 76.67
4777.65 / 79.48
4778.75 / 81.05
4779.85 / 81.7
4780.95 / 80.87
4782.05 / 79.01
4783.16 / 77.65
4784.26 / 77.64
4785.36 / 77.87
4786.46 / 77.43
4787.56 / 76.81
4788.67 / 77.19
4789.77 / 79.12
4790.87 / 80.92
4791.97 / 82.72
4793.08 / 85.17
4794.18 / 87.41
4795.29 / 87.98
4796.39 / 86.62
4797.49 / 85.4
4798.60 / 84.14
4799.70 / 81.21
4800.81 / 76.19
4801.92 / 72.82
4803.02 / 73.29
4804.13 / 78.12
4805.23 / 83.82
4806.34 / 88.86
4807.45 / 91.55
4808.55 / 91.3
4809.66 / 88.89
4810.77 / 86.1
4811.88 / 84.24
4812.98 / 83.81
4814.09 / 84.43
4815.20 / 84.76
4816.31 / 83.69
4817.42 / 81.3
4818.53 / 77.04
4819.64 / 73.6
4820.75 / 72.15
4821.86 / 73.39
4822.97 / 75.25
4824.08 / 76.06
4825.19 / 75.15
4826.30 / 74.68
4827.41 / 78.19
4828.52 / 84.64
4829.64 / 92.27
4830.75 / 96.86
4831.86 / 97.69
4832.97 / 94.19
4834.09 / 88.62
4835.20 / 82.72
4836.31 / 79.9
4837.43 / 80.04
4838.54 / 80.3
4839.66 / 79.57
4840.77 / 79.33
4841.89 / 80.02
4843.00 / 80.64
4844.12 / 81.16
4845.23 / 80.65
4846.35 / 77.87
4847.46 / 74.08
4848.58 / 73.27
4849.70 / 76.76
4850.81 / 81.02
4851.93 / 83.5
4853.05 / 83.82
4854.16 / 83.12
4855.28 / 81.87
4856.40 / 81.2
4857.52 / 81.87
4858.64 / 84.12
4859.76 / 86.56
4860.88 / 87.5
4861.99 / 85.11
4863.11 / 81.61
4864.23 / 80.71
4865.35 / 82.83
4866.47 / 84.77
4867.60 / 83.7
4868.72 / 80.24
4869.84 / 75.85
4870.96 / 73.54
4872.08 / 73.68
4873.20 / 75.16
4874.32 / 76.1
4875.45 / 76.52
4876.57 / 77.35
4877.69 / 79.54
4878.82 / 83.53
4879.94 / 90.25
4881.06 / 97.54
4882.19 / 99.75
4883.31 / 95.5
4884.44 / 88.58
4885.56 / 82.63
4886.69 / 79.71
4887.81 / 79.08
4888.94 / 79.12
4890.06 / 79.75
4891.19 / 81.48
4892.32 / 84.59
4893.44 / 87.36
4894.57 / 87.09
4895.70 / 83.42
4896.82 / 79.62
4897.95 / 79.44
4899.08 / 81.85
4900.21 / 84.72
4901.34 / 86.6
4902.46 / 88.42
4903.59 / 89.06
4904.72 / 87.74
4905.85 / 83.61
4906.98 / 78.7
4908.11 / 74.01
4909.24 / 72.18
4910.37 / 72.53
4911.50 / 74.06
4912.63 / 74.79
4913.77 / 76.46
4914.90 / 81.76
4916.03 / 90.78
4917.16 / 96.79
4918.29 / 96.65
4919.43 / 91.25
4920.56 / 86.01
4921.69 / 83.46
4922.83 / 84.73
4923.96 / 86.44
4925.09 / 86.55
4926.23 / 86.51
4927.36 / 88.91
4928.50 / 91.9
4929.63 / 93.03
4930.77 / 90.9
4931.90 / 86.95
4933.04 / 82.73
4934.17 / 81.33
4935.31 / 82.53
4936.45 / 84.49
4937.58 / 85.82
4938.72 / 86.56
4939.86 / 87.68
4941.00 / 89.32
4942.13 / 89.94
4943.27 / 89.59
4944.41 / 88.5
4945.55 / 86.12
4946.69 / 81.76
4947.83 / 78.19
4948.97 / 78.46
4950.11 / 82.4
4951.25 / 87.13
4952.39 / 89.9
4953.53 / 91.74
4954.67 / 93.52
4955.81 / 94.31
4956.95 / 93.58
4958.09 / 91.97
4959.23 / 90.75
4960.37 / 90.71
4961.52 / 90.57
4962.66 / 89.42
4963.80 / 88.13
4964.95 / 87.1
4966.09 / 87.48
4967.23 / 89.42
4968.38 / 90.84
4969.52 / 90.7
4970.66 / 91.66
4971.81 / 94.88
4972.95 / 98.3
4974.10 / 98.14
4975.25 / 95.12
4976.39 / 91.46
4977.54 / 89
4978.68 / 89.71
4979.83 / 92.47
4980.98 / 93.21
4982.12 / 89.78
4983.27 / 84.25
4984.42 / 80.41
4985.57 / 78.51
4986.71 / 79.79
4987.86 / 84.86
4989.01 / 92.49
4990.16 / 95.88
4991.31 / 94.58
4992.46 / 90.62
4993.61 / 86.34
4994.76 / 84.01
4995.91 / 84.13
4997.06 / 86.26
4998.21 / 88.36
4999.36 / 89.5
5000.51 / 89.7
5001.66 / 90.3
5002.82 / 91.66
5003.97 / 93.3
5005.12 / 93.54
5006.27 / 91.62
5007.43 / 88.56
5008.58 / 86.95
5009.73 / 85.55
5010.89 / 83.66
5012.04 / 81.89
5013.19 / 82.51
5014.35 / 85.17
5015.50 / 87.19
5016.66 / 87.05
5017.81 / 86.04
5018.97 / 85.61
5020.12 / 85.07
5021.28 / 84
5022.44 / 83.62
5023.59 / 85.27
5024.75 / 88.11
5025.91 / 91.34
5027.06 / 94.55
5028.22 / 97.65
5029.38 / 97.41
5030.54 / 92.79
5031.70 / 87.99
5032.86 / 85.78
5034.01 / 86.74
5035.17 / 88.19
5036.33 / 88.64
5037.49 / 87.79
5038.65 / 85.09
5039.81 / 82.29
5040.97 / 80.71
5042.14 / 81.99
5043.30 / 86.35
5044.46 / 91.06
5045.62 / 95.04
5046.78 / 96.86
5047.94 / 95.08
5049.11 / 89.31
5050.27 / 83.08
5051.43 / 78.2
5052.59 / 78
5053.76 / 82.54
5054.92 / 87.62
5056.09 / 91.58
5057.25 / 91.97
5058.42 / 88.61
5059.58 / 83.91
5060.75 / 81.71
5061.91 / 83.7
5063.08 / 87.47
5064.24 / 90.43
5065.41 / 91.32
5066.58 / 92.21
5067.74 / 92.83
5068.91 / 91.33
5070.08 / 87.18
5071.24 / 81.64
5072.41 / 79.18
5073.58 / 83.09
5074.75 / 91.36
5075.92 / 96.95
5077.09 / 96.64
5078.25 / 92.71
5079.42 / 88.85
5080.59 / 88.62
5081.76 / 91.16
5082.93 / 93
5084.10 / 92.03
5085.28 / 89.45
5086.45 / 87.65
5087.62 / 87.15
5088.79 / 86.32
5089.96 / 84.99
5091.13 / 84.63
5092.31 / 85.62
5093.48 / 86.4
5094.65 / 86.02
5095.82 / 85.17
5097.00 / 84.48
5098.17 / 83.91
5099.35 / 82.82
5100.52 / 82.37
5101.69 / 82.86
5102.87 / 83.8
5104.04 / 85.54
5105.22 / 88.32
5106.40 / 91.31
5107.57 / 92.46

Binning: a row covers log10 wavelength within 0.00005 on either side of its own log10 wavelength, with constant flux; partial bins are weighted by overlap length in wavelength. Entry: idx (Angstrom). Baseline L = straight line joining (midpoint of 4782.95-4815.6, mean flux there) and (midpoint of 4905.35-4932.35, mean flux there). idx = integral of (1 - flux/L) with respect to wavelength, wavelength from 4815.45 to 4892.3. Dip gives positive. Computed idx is 1.5 Angstrom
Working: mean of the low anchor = 82.5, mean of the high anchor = 84.5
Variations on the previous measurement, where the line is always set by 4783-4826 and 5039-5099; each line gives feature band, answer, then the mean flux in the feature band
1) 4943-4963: -0.8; 88.2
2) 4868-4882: 0.4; 80.5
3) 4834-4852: 0.5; 79.7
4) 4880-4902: -0.6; 85.3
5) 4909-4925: 0.0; 83.8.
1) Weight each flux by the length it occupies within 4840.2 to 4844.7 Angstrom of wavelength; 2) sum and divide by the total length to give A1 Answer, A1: 80.4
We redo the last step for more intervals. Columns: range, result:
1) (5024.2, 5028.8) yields 93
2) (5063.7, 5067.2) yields 91.3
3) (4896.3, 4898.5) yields 79.4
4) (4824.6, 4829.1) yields 78.1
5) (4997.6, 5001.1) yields 89.3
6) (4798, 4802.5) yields 78.6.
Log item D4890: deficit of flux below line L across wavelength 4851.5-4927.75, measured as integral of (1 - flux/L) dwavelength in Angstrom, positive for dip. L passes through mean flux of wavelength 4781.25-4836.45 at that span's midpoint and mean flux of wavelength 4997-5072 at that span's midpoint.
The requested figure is 0.9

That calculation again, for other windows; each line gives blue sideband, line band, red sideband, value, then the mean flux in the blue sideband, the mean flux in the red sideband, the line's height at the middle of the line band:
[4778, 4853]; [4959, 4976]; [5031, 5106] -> -1.32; 81.5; 87.3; 85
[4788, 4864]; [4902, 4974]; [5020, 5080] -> -1.49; 82.2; 88.2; 85.2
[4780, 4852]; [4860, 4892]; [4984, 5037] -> 0.34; 81.5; 87.9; 83.5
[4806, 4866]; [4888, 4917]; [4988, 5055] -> 0.90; 82.4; 87.9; 84.4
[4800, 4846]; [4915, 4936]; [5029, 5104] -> -0.91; 82.1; 87.5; 84.4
